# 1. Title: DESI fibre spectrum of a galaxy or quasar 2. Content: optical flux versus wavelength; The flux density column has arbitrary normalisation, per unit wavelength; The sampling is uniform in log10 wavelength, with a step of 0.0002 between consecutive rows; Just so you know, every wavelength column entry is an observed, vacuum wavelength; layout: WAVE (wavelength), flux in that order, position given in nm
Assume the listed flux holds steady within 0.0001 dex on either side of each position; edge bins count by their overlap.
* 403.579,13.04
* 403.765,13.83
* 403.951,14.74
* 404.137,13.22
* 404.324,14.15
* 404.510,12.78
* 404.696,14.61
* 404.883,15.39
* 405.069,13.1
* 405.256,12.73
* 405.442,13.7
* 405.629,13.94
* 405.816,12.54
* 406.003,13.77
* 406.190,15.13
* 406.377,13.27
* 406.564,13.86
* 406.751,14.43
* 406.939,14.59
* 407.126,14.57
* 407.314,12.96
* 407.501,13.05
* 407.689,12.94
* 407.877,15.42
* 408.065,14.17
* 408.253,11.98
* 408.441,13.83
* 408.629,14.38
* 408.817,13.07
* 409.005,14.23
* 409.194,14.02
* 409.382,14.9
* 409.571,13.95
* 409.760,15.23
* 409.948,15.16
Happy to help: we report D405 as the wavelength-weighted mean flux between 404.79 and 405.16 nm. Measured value 14.3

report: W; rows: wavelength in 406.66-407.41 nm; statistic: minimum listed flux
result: 12.96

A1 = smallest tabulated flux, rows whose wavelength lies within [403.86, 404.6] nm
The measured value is 12.78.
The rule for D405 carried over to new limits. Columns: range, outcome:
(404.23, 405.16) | 14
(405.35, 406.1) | 13.5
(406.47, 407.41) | 14.1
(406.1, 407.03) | 14.3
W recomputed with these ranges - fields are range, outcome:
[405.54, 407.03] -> 12.54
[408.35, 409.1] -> 13.07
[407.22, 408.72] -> 11.98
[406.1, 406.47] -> 13.27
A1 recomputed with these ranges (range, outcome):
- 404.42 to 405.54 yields 12.73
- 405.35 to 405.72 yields 13.7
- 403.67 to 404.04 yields 13.83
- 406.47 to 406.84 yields 13.86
